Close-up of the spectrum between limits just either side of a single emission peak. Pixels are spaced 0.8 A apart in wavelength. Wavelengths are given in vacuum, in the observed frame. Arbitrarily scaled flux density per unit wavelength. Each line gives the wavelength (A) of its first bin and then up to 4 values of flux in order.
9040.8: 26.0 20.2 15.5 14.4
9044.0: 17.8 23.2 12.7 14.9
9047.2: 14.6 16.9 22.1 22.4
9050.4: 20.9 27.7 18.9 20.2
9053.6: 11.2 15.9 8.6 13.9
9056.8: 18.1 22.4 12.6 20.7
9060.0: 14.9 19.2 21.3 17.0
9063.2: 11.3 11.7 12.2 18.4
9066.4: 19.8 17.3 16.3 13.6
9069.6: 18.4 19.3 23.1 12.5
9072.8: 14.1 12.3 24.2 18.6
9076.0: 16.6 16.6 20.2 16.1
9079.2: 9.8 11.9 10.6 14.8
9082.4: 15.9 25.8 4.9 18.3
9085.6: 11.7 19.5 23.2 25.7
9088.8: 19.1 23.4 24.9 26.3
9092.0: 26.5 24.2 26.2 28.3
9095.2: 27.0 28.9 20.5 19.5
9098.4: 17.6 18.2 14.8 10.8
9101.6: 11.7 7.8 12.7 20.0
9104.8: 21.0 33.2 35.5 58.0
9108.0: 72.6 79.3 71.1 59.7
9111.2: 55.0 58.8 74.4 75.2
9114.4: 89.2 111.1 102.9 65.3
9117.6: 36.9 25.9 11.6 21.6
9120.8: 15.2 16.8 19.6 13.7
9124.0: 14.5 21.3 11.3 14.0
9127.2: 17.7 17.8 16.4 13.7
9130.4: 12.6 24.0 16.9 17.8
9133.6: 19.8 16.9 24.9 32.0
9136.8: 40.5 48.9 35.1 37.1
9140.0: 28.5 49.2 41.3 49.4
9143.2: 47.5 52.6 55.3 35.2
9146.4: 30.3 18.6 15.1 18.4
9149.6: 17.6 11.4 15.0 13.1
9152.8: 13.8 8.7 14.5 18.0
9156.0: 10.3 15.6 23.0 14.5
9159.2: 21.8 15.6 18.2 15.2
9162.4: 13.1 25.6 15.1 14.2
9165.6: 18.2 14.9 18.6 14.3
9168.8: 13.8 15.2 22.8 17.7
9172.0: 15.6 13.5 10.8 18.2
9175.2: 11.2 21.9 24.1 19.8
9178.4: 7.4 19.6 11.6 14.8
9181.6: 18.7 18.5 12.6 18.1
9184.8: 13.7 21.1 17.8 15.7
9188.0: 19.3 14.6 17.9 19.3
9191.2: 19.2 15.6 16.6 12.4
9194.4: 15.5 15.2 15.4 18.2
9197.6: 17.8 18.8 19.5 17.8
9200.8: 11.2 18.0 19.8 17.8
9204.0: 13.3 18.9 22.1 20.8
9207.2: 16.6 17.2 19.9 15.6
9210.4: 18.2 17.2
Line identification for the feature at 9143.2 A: [N II]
